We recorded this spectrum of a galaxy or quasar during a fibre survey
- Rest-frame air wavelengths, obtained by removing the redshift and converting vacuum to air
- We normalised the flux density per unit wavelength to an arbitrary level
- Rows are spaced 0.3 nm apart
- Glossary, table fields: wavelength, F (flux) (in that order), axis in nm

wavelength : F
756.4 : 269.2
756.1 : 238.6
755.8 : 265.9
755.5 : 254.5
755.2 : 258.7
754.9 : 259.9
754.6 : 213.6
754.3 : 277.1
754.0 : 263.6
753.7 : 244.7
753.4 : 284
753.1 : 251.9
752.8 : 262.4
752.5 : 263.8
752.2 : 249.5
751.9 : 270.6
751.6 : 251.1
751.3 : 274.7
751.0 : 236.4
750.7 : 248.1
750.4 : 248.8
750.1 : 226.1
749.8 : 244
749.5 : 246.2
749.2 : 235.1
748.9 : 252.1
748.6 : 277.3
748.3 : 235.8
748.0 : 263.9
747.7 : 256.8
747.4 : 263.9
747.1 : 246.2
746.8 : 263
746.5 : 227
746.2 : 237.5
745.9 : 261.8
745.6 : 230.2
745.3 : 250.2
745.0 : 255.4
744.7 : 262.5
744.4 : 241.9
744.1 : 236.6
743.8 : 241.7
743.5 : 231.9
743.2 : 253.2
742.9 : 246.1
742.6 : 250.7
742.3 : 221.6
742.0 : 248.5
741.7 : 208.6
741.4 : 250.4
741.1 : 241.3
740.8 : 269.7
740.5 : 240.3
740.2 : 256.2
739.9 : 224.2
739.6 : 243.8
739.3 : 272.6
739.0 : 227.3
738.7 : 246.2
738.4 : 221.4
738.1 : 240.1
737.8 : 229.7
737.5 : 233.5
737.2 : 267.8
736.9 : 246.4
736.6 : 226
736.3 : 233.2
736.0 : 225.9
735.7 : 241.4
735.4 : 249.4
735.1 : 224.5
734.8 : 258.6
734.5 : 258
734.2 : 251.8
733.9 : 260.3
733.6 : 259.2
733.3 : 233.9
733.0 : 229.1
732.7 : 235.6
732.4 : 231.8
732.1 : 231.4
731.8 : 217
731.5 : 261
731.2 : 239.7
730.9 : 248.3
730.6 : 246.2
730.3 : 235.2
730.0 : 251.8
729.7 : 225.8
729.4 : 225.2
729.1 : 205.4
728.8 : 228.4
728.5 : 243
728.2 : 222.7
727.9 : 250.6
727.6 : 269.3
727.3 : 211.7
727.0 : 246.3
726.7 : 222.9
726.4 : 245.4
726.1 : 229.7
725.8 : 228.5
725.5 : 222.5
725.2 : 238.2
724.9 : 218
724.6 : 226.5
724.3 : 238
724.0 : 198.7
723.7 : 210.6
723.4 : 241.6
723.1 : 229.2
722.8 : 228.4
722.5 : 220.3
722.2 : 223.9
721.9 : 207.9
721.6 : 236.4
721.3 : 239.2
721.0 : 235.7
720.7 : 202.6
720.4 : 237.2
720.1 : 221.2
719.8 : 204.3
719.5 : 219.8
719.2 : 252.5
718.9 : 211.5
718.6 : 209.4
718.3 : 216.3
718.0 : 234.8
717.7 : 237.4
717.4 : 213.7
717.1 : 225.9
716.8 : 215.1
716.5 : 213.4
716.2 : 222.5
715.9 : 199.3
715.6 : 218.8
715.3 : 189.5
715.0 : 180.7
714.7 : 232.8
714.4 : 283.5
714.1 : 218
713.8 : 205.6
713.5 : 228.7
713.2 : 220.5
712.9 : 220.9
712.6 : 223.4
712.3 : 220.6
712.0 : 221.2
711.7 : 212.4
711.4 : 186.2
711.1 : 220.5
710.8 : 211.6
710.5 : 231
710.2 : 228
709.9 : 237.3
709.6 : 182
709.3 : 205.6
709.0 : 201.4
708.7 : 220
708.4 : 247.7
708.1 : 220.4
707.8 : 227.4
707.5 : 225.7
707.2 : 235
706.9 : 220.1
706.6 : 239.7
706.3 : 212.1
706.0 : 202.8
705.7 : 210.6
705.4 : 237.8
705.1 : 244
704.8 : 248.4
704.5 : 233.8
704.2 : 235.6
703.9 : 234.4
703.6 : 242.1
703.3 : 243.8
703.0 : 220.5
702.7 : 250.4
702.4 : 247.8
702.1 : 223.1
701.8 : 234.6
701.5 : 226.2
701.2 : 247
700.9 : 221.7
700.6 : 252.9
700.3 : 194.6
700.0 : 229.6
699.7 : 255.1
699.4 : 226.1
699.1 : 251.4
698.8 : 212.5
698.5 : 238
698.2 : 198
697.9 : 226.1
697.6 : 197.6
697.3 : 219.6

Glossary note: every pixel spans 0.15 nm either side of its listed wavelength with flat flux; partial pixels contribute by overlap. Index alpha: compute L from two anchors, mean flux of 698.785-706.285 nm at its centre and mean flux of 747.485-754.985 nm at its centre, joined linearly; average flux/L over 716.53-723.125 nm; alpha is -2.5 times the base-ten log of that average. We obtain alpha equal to 0.08 mag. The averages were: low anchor 233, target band 223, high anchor 254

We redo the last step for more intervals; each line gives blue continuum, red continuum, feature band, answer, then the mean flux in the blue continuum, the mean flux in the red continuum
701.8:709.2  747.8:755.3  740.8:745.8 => 0.03 mag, 230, 254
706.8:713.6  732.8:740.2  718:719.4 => 0.01 mag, 219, 242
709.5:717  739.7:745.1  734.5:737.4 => -0.02 mag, 217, 243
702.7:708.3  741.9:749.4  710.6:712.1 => 0.11 mag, 230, 248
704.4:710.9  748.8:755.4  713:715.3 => 0.03 mag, 224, 253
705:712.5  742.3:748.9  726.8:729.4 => 0.01 mag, 220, 249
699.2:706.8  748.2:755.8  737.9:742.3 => 0.03 mag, 233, 254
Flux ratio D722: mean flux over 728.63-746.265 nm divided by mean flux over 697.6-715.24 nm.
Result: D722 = 1.07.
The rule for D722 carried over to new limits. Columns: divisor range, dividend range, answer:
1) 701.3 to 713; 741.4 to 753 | 1.10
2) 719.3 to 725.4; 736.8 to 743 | 1.08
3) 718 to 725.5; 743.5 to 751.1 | 1.10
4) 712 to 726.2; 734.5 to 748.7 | 1.10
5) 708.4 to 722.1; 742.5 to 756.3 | 1.15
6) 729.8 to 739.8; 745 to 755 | 1.04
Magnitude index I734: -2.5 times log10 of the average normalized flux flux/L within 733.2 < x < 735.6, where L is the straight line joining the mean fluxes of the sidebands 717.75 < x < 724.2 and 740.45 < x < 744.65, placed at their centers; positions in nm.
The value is -0.07 mag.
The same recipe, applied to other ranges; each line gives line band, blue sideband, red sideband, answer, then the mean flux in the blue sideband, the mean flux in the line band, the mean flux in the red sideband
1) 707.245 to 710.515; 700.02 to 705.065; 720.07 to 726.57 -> 0.056 mag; 235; 221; 226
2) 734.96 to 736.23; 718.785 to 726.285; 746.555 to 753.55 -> 0.016 mag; 225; 235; 254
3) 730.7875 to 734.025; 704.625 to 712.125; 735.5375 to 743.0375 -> -0.019 mag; 221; 240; 241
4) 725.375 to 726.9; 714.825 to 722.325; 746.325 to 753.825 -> -0.016 mag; 219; 230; 253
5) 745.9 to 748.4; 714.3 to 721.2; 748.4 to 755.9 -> -0.004 mag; 220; 250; 254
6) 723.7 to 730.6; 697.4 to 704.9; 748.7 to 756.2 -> 0.053 mag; 231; 231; 253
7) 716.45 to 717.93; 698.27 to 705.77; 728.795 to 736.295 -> 0.068 mag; 234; 222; 239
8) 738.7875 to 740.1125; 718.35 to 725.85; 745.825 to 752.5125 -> -0.007 mag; 224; 243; 251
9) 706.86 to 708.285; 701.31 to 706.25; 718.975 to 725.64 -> 0.023 mag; 233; 227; 225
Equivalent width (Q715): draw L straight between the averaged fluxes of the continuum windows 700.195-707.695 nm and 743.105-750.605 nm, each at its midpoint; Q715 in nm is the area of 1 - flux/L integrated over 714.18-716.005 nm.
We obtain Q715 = 0.14 nm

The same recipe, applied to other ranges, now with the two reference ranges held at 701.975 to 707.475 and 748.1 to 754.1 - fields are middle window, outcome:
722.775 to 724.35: 0.115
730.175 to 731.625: -0.011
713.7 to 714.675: -0.001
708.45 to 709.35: 0.079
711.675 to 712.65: 0.065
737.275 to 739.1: 0.095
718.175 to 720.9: 0.219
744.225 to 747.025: 0.036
